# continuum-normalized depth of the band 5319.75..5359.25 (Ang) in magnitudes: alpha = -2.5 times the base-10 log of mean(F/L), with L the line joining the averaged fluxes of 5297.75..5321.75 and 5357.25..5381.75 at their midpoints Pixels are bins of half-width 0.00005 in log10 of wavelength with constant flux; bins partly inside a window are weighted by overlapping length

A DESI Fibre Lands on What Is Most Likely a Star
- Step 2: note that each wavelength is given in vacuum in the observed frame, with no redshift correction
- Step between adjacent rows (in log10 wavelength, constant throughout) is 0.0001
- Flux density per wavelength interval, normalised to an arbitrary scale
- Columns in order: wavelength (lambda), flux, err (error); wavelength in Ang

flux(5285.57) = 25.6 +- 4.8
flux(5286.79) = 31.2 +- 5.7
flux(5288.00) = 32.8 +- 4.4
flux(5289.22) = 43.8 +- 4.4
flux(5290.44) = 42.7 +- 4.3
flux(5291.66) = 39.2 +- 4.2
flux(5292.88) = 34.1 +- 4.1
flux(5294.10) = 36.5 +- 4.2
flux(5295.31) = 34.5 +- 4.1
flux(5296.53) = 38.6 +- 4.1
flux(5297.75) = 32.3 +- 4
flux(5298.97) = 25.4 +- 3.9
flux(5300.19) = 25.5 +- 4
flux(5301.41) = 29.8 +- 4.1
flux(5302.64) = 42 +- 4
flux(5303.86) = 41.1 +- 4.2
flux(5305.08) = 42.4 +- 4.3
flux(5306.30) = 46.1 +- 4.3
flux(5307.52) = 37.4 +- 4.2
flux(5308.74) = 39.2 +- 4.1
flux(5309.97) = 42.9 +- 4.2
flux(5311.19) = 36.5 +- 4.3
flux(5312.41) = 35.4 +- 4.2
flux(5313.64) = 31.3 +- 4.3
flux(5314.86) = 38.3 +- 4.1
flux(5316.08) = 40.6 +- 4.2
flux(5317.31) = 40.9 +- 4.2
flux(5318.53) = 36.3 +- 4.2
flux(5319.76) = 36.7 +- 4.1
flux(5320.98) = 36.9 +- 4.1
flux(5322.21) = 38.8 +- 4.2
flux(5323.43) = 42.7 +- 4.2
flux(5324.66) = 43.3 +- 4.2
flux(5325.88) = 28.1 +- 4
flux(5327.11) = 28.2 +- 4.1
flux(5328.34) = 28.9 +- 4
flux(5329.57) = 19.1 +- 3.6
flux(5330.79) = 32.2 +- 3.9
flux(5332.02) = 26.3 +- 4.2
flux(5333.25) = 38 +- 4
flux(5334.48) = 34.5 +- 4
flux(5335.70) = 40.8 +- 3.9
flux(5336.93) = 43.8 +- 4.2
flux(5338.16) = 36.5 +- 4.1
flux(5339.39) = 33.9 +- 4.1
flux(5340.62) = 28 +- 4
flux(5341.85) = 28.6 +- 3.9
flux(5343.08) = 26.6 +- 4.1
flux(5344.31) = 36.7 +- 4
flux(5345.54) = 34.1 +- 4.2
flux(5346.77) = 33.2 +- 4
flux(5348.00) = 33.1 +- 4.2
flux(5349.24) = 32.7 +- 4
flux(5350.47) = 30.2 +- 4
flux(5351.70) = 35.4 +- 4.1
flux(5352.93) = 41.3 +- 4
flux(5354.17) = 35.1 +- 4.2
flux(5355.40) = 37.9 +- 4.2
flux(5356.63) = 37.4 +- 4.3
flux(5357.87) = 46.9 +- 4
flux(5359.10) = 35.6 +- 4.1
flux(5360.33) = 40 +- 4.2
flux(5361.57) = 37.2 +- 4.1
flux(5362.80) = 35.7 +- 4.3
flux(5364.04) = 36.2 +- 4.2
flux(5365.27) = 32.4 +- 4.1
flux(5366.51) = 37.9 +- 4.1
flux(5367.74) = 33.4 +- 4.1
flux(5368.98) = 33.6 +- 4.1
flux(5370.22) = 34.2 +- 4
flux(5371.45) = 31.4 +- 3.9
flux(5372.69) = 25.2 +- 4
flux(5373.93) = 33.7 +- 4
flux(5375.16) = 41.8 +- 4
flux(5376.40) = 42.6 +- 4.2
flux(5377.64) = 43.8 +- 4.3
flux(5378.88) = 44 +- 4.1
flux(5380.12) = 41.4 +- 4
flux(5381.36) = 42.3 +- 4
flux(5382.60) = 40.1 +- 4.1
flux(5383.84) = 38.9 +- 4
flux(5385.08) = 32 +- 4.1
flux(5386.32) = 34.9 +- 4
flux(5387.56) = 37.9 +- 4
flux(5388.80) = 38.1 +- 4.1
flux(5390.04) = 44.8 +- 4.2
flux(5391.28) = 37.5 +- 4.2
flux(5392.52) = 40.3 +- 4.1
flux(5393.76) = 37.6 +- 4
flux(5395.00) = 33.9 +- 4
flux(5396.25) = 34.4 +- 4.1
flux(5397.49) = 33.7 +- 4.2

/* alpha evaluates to 0.08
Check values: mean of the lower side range 37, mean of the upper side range 37.4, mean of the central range 34.6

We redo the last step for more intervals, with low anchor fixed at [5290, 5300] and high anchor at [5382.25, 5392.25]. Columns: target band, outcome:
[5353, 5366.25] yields -0.01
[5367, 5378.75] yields 0.05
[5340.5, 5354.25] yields 0.12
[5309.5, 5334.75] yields 0.02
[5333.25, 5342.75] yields 0.04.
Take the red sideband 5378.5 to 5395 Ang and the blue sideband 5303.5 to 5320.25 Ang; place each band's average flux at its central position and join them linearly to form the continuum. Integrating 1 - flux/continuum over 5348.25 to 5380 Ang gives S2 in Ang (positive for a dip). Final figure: 1.9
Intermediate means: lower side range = 38.9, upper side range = 39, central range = 36.7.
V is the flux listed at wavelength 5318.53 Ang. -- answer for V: 36.3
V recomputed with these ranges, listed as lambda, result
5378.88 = 44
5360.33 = 40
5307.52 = 37.4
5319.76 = 36.7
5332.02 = 26.3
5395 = 33.9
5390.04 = 44.8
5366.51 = 37.9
